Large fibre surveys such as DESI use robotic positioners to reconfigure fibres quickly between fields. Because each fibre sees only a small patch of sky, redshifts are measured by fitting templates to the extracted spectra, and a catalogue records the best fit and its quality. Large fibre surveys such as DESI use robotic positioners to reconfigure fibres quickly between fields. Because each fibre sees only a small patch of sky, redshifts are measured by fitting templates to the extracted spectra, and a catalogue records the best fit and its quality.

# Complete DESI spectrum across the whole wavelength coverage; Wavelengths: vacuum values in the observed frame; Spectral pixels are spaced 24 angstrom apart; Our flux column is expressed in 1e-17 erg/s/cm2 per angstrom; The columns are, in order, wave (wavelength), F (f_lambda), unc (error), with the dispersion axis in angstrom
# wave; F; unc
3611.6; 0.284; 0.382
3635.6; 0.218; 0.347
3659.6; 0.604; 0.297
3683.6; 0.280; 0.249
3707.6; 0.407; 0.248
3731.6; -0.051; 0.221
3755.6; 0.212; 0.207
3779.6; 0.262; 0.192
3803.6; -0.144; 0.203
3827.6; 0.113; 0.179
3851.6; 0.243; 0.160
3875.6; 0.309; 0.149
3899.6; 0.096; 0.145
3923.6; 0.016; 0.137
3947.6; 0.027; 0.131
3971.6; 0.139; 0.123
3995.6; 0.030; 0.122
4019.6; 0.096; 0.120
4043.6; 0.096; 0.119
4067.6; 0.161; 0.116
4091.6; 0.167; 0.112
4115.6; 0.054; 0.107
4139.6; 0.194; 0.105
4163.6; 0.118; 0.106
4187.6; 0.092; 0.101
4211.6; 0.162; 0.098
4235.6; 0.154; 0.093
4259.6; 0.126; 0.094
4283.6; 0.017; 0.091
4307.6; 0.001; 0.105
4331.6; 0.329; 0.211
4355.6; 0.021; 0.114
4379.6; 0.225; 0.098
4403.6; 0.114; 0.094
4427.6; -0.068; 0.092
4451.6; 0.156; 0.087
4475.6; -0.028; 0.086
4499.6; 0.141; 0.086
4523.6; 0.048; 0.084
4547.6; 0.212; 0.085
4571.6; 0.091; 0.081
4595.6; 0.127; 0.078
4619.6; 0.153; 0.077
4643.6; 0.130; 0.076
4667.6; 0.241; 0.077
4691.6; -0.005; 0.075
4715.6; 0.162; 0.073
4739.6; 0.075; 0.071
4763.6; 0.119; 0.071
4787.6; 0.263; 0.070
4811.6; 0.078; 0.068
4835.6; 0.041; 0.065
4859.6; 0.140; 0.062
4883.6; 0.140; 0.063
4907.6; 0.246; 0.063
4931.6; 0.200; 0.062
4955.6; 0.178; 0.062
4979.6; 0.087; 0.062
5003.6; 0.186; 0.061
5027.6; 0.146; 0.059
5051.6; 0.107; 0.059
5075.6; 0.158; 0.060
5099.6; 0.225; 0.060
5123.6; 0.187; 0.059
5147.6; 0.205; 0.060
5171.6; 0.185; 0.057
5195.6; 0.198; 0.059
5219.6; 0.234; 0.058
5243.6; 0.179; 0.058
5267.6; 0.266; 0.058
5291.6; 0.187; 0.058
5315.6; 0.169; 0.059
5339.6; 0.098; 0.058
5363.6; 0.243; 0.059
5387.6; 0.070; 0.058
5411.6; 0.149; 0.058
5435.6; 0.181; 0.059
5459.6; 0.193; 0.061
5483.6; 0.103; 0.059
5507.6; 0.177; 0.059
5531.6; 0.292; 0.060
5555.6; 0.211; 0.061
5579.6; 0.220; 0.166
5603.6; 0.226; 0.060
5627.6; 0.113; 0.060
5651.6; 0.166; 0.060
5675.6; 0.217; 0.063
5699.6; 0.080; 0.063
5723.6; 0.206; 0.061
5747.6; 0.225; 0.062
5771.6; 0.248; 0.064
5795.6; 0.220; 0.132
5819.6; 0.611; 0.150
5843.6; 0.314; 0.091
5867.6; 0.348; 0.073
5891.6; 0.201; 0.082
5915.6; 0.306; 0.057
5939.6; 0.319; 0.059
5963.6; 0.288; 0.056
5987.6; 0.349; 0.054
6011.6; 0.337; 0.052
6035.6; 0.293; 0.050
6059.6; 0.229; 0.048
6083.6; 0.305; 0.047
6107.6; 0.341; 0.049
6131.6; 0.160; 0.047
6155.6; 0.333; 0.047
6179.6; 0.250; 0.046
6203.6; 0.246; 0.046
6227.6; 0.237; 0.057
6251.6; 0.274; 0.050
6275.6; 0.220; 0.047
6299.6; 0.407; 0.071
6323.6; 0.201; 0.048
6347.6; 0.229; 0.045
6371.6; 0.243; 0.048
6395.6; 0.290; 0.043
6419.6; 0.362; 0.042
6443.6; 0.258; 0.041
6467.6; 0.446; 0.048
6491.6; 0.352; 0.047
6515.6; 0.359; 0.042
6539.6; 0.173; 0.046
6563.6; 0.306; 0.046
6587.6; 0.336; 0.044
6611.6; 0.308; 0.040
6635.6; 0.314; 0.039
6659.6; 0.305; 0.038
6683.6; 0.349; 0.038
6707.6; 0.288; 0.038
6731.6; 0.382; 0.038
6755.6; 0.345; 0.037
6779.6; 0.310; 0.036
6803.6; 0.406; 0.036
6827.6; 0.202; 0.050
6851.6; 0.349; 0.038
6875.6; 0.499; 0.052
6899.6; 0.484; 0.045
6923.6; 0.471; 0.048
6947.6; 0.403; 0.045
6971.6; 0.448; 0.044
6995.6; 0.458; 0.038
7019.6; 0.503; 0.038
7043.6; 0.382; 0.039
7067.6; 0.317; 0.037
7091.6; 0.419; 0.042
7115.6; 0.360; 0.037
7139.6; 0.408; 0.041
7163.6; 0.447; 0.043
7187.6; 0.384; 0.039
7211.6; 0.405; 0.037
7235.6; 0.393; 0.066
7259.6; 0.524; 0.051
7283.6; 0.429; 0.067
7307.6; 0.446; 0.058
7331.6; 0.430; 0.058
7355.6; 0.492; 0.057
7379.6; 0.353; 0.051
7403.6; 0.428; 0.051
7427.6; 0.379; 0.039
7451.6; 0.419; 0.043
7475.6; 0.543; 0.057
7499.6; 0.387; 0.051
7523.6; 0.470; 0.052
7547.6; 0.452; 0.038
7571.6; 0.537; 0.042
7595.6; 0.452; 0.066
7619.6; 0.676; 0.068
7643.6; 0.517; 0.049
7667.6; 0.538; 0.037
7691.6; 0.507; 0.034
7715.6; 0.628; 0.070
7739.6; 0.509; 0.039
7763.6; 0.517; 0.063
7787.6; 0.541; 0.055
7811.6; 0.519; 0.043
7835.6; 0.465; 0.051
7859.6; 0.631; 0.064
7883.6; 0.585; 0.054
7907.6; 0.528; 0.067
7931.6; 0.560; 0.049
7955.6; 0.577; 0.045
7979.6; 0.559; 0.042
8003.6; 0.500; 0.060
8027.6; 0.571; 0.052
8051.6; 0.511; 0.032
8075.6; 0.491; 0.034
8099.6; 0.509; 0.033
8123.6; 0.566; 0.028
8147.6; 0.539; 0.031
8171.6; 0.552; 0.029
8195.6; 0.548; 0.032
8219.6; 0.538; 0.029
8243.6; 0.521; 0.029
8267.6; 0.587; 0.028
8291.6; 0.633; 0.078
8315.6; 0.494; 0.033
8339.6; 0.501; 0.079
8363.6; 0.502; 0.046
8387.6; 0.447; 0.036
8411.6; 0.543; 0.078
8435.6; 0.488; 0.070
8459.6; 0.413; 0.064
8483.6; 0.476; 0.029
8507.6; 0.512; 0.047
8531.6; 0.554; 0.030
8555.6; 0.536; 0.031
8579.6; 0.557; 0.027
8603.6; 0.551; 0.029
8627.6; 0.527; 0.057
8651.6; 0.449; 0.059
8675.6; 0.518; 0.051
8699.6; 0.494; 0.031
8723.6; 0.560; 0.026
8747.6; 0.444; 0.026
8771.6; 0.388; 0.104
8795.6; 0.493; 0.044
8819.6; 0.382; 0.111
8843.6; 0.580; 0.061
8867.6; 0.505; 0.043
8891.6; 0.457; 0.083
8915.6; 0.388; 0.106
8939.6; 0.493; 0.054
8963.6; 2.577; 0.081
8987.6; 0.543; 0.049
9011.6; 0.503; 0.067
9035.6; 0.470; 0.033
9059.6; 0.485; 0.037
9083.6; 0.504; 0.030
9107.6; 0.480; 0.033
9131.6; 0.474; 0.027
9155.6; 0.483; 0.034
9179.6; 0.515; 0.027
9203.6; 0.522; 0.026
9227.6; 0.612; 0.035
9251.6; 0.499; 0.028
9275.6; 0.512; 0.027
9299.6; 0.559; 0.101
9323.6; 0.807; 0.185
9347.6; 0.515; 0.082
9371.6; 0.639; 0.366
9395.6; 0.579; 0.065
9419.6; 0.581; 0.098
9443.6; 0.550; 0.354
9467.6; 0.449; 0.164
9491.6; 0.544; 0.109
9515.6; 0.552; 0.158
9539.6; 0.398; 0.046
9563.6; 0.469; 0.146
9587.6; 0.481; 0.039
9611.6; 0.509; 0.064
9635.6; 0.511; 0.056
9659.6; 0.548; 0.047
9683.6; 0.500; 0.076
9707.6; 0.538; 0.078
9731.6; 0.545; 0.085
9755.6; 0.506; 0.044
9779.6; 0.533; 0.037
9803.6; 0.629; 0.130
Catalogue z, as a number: 0.72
